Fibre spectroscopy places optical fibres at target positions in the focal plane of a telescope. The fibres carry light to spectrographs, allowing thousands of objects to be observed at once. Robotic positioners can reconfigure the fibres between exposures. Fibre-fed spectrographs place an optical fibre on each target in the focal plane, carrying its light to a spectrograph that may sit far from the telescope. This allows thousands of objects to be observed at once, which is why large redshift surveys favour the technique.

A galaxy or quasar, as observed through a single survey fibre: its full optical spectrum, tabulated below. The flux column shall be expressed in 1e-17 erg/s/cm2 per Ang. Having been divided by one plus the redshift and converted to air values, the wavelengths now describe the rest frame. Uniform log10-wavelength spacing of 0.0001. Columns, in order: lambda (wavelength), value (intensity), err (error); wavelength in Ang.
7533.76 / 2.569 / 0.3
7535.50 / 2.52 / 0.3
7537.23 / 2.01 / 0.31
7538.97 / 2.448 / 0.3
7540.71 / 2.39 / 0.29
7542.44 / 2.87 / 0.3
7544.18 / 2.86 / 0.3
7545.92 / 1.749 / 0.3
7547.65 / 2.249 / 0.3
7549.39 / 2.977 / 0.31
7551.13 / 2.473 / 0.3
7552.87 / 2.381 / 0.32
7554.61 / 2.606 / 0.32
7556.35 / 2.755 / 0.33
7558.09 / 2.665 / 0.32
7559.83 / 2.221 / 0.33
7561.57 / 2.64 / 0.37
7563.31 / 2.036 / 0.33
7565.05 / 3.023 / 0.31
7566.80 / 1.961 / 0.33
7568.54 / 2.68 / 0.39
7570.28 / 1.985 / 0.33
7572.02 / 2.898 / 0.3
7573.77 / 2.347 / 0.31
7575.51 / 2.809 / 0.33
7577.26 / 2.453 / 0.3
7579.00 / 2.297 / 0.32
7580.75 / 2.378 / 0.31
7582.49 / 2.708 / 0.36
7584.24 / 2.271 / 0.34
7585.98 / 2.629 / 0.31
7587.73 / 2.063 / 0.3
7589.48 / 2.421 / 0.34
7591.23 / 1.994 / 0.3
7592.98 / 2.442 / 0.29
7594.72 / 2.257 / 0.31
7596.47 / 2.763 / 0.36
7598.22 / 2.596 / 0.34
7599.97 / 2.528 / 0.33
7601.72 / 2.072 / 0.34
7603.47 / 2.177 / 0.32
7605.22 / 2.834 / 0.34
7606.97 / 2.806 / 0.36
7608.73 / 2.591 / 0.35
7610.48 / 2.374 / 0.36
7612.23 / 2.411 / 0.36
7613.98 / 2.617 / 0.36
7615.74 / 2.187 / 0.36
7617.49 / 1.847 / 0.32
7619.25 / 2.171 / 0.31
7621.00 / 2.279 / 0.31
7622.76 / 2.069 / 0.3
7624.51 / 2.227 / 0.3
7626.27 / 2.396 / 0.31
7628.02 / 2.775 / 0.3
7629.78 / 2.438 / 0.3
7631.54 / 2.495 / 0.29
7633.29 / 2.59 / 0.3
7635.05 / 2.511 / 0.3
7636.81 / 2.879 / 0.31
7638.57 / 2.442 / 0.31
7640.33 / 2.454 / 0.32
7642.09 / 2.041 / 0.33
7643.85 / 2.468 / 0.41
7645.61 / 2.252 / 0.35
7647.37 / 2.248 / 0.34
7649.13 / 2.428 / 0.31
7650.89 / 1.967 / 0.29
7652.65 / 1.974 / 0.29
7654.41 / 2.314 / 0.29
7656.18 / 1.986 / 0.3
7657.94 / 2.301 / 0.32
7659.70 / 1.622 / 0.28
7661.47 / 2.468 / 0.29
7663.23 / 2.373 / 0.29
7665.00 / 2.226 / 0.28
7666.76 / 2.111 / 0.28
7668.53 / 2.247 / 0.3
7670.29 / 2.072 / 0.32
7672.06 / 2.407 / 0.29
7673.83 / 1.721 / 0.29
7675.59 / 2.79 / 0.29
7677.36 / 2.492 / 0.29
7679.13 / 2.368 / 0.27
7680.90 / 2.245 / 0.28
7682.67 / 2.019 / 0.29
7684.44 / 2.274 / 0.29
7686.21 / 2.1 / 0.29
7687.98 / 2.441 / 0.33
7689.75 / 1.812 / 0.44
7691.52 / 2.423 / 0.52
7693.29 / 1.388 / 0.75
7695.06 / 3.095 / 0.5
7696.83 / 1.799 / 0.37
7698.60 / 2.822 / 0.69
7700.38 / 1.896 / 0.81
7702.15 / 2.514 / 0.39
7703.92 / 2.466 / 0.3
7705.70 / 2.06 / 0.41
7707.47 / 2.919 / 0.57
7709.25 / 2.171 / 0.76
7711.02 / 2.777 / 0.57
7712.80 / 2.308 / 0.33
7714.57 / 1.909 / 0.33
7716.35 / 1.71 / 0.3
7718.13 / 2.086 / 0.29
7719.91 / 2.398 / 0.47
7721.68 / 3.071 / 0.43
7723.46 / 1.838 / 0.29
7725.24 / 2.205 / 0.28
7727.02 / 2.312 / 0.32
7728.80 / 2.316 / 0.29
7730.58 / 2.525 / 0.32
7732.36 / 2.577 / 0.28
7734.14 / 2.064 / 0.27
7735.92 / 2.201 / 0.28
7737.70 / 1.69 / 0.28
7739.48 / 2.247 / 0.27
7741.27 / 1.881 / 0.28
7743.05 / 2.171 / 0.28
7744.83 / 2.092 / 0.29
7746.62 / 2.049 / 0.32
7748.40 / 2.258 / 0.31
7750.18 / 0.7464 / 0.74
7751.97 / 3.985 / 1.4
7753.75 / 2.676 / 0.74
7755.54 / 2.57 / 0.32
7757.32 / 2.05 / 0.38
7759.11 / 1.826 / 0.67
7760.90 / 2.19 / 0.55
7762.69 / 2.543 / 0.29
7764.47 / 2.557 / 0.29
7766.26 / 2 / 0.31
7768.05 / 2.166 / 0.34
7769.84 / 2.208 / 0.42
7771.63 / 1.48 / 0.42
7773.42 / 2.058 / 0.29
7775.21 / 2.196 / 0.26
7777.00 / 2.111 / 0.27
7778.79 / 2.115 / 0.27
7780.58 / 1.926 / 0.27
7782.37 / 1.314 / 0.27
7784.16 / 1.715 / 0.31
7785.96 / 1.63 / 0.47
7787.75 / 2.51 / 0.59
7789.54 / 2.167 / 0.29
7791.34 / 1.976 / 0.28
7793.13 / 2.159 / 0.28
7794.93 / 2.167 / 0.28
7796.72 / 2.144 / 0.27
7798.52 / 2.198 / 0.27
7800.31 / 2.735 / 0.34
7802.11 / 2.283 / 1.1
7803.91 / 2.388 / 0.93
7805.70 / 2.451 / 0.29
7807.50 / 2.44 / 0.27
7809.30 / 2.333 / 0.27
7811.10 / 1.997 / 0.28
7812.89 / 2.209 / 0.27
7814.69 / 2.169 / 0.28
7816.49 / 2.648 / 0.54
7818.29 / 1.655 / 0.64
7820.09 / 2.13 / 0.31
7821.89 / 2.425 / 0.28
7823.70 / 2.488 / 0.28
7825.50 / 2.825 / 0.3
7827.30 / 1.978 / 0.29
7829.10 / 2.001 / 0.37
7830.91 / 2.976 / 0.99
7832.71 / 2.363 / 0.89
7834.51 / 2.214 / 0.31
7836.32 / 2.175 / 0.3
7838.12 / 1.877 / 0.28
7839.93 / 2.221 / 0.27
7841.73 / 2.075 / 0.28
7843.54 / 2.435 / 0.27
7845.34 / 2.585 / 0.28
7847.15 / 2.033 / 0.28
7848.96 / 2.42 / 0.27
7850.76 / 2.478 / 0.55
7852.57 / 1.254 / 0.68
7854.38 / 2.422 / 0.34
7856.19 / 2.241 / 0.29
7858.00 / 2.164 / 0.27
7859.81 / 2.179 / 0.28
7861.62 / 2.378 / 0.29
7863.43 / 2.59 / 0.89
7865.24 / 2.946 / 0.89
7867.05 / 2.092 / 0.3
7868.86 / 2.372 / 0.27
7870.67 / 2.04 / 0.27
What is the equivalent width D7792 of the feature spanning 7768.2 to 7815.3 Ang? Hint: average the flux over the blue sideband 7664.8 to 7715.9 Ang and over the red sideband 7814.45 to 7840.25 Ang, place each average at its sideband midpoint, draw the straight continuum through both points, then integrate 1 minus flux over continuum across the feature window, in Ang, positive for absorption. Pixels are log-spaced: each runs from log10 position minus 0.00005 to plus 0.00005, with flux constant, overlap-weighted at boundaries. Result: 3.3 Ang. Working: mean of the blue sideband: 2.27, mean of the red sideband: 2.28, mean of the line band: 2.12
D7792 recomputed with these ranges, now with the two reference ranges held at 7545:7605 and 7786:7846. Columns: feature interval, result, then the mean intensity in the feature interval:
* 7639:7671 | 2.4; 2.2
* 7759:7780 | 1.6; 2.13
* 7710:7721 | 0.6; 2.22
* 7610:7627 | 1.1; 2.25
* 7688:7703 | 0.8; 2.23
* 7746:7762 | 0.3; 2.27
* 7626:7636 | -0.6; 2.55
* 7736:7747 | 1.4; 2.03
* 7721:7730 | 0.0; 2.34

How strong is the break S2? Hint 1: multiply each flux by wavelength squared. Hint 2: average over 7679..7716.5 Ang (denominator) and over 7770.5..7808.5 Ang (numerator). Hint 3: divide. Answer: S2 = 0.95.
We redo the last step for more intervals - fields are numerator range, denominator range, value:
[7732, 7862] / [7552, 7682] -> 0.97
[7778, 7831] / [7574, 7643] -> 0.96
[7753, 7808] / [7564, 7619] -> 0.93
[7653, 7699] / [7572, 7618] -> 0.93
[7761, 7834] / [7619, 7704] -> 1.00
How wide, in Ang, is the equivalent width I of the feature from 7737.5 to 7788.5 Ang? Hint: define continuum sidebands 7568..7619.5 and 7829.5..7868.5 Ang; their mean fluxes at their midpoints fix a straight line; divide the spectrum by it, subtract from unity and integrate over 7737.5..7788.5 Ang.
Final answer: 5.0 Ang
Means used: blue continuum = 2.42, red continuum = 2.29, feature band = 2.11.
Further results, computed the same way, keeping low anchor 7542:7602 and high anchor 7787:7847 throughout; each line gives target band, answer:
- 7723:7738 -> 0.78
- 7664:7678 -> 0.77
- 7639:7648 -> 0.40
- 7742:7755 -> 0.25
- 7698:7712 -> -0.49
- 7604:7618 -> -0.21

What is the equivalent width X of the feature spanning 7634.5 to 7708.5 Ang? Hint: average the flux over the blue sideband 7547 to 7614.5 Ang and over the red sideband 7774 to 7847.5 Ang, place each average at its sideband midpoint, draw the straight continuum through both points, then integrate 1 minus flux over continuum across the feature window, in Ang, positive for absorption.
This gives 2.99 Ang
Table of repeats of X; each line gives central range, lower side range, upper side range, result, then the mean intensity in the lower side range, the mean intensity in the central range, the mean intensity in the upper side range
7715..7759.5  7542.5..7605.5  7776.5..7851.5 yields 1.4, 2.45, 2.22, 2.22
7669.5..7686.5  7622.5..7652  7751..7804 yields 0.6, 2.4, 2.25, 2.2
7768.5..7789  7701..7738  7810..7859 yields 2.9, 2.3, 1.94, 2.24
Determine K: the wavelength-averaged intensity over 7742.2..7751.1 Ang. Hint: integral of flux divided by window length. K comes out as 1.87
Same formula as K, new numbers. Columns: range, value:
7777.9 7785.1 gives 1.77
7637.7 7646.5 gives 2.33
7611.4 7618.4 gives 2.26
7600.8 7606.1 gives 2.36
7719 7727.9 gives 2.36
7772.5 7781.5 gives 2.08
